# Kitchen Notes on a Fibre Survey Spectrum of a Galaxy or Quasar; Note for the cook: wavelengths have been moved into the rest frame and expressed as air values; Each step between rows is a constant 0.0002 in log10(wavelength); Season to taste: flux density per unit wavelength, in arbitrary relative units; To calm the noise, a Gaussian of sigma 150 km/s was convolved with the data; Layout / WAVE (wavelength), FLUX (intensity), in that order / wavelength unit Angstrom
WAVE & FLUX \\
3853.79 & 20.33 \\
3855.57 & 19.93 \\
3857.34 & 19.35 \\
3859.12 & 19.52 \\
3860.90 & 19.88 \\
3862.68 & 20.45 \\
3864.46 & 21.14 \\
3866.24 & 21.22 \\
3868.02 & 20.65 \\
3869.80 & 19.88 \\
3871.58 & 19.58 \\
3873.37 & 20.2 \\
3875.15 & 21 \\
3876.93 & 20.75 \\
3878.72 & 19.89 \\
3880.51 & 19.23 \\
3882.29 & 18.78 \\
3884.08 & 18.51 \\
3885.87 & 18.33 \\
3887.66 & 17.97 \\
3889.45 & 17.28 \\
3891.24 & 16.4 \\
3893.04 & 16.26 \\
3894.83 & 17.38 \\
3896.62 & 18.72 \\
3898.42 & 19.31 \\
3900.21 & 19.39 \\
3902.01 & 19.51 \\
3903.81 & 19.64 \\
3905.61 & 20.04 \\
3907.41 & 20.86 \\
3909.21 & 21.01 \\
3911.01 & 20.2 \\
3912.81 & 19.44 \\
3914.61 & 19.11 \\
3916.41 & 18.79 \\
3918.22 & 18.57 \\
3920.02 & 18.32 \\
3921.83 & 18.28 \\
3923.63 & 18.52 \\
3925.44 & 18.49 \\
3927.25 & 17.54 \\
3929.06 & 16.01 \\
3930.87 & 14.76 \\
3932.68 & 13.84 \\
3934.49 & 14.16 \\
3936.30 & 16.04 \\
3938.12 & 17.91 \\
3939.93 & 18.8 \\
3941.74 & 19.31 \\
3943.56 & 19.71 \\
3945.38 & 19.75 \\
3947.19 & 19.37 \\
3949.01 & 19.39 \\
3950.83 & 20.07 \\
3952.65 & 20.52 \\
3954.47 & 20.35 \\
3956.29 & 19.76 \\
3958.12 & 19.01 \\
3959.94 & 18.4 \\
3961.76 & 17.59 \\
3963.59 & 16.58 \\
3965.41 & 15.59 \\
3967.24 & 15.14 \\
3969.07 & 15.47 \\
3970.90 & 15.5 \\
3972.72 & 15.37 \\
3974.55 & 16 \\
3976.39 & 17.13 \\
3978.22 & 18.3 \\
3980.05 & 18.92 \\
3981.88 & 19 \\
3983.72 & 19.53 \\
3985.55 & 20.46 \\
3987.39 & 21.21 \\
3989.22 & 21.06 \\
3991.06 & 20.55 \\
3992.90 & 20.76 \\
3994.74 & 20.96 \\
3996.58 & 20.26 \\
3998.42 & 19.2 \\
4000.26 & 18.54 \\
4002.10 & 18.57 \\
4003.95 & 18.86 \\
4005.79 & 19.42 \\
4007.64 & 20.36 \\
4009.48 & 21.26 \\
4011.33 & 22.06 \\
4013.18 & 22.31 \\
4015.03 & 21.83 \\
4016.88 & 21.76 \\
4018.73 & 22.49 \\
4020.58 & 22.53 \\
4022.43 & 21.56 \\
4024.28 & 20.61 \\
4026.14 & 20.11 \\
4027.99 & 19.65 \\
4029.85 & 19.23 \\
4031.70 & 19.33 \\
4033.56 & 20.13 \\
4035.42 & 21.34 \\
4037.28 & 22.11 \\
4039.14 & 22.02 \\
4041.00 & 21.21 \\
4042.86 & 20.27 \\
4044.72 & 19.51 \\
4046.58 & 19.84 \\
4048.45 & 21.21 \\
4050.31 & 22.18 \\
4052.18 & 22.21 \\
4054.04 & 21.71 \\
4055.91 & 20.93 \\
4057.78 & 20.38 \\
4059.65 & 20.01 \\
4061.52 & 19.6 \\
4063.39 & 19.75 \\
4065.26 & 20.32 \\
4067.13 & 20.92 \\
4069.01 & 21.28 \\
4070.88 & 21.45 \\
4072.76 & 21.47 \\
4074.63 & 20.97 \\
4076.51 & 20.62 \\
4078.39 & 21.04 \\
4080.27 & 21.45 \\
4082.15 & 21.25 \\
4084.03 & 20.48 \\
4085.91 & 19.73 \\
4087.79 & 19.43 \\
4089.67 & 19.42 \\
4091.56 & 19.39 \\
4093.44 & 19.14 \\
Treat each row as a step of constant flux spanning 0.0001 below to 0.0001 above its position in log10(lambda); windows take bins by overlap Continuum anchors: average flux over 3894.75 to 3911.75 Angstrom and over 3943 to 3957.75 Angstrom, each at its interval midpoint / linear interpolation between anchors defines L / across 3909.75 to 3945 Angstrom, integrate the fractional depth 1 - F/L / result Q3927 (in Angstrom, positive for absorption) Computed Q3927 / 3.4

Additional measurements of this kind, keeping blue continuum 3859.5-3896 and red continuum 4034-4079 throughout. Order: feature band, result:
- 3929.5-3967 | 3.6 Angstrom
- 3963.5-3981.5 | 3.3 Angstrom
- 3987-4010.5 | 0.4 Angstrom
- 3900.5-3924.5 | 0.2 Angstrom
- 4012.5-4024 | -0.8 Angstrom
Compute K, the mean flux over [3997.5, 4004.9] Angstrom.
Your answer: 18.8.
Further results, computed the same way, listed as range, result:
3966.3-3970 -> 15.3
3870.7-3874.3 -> 19.9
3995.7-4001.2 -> 19.3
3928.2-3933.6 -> 14.9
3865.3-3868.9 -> 20.9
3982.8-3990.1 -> 20.6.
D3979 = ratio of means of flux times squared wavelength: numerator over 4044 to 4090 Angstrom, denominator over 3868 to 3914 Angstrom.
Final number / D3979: 1.18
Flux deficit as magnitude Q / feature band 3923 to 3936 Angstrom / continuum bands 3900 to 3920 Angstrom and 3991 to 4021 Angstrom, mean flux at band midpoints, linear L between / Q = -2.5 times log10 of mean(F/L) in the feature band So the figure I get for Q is 0.22 mag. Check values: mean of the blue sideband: 19.6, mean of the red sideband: 20.7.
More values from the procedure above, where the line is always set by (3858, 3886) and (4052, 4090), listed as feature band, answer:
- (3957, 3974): 0.22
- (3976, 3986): 0.08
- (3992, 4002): 0.03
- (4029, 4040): -0.01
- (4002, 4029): -0.02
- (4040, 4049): 0.01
